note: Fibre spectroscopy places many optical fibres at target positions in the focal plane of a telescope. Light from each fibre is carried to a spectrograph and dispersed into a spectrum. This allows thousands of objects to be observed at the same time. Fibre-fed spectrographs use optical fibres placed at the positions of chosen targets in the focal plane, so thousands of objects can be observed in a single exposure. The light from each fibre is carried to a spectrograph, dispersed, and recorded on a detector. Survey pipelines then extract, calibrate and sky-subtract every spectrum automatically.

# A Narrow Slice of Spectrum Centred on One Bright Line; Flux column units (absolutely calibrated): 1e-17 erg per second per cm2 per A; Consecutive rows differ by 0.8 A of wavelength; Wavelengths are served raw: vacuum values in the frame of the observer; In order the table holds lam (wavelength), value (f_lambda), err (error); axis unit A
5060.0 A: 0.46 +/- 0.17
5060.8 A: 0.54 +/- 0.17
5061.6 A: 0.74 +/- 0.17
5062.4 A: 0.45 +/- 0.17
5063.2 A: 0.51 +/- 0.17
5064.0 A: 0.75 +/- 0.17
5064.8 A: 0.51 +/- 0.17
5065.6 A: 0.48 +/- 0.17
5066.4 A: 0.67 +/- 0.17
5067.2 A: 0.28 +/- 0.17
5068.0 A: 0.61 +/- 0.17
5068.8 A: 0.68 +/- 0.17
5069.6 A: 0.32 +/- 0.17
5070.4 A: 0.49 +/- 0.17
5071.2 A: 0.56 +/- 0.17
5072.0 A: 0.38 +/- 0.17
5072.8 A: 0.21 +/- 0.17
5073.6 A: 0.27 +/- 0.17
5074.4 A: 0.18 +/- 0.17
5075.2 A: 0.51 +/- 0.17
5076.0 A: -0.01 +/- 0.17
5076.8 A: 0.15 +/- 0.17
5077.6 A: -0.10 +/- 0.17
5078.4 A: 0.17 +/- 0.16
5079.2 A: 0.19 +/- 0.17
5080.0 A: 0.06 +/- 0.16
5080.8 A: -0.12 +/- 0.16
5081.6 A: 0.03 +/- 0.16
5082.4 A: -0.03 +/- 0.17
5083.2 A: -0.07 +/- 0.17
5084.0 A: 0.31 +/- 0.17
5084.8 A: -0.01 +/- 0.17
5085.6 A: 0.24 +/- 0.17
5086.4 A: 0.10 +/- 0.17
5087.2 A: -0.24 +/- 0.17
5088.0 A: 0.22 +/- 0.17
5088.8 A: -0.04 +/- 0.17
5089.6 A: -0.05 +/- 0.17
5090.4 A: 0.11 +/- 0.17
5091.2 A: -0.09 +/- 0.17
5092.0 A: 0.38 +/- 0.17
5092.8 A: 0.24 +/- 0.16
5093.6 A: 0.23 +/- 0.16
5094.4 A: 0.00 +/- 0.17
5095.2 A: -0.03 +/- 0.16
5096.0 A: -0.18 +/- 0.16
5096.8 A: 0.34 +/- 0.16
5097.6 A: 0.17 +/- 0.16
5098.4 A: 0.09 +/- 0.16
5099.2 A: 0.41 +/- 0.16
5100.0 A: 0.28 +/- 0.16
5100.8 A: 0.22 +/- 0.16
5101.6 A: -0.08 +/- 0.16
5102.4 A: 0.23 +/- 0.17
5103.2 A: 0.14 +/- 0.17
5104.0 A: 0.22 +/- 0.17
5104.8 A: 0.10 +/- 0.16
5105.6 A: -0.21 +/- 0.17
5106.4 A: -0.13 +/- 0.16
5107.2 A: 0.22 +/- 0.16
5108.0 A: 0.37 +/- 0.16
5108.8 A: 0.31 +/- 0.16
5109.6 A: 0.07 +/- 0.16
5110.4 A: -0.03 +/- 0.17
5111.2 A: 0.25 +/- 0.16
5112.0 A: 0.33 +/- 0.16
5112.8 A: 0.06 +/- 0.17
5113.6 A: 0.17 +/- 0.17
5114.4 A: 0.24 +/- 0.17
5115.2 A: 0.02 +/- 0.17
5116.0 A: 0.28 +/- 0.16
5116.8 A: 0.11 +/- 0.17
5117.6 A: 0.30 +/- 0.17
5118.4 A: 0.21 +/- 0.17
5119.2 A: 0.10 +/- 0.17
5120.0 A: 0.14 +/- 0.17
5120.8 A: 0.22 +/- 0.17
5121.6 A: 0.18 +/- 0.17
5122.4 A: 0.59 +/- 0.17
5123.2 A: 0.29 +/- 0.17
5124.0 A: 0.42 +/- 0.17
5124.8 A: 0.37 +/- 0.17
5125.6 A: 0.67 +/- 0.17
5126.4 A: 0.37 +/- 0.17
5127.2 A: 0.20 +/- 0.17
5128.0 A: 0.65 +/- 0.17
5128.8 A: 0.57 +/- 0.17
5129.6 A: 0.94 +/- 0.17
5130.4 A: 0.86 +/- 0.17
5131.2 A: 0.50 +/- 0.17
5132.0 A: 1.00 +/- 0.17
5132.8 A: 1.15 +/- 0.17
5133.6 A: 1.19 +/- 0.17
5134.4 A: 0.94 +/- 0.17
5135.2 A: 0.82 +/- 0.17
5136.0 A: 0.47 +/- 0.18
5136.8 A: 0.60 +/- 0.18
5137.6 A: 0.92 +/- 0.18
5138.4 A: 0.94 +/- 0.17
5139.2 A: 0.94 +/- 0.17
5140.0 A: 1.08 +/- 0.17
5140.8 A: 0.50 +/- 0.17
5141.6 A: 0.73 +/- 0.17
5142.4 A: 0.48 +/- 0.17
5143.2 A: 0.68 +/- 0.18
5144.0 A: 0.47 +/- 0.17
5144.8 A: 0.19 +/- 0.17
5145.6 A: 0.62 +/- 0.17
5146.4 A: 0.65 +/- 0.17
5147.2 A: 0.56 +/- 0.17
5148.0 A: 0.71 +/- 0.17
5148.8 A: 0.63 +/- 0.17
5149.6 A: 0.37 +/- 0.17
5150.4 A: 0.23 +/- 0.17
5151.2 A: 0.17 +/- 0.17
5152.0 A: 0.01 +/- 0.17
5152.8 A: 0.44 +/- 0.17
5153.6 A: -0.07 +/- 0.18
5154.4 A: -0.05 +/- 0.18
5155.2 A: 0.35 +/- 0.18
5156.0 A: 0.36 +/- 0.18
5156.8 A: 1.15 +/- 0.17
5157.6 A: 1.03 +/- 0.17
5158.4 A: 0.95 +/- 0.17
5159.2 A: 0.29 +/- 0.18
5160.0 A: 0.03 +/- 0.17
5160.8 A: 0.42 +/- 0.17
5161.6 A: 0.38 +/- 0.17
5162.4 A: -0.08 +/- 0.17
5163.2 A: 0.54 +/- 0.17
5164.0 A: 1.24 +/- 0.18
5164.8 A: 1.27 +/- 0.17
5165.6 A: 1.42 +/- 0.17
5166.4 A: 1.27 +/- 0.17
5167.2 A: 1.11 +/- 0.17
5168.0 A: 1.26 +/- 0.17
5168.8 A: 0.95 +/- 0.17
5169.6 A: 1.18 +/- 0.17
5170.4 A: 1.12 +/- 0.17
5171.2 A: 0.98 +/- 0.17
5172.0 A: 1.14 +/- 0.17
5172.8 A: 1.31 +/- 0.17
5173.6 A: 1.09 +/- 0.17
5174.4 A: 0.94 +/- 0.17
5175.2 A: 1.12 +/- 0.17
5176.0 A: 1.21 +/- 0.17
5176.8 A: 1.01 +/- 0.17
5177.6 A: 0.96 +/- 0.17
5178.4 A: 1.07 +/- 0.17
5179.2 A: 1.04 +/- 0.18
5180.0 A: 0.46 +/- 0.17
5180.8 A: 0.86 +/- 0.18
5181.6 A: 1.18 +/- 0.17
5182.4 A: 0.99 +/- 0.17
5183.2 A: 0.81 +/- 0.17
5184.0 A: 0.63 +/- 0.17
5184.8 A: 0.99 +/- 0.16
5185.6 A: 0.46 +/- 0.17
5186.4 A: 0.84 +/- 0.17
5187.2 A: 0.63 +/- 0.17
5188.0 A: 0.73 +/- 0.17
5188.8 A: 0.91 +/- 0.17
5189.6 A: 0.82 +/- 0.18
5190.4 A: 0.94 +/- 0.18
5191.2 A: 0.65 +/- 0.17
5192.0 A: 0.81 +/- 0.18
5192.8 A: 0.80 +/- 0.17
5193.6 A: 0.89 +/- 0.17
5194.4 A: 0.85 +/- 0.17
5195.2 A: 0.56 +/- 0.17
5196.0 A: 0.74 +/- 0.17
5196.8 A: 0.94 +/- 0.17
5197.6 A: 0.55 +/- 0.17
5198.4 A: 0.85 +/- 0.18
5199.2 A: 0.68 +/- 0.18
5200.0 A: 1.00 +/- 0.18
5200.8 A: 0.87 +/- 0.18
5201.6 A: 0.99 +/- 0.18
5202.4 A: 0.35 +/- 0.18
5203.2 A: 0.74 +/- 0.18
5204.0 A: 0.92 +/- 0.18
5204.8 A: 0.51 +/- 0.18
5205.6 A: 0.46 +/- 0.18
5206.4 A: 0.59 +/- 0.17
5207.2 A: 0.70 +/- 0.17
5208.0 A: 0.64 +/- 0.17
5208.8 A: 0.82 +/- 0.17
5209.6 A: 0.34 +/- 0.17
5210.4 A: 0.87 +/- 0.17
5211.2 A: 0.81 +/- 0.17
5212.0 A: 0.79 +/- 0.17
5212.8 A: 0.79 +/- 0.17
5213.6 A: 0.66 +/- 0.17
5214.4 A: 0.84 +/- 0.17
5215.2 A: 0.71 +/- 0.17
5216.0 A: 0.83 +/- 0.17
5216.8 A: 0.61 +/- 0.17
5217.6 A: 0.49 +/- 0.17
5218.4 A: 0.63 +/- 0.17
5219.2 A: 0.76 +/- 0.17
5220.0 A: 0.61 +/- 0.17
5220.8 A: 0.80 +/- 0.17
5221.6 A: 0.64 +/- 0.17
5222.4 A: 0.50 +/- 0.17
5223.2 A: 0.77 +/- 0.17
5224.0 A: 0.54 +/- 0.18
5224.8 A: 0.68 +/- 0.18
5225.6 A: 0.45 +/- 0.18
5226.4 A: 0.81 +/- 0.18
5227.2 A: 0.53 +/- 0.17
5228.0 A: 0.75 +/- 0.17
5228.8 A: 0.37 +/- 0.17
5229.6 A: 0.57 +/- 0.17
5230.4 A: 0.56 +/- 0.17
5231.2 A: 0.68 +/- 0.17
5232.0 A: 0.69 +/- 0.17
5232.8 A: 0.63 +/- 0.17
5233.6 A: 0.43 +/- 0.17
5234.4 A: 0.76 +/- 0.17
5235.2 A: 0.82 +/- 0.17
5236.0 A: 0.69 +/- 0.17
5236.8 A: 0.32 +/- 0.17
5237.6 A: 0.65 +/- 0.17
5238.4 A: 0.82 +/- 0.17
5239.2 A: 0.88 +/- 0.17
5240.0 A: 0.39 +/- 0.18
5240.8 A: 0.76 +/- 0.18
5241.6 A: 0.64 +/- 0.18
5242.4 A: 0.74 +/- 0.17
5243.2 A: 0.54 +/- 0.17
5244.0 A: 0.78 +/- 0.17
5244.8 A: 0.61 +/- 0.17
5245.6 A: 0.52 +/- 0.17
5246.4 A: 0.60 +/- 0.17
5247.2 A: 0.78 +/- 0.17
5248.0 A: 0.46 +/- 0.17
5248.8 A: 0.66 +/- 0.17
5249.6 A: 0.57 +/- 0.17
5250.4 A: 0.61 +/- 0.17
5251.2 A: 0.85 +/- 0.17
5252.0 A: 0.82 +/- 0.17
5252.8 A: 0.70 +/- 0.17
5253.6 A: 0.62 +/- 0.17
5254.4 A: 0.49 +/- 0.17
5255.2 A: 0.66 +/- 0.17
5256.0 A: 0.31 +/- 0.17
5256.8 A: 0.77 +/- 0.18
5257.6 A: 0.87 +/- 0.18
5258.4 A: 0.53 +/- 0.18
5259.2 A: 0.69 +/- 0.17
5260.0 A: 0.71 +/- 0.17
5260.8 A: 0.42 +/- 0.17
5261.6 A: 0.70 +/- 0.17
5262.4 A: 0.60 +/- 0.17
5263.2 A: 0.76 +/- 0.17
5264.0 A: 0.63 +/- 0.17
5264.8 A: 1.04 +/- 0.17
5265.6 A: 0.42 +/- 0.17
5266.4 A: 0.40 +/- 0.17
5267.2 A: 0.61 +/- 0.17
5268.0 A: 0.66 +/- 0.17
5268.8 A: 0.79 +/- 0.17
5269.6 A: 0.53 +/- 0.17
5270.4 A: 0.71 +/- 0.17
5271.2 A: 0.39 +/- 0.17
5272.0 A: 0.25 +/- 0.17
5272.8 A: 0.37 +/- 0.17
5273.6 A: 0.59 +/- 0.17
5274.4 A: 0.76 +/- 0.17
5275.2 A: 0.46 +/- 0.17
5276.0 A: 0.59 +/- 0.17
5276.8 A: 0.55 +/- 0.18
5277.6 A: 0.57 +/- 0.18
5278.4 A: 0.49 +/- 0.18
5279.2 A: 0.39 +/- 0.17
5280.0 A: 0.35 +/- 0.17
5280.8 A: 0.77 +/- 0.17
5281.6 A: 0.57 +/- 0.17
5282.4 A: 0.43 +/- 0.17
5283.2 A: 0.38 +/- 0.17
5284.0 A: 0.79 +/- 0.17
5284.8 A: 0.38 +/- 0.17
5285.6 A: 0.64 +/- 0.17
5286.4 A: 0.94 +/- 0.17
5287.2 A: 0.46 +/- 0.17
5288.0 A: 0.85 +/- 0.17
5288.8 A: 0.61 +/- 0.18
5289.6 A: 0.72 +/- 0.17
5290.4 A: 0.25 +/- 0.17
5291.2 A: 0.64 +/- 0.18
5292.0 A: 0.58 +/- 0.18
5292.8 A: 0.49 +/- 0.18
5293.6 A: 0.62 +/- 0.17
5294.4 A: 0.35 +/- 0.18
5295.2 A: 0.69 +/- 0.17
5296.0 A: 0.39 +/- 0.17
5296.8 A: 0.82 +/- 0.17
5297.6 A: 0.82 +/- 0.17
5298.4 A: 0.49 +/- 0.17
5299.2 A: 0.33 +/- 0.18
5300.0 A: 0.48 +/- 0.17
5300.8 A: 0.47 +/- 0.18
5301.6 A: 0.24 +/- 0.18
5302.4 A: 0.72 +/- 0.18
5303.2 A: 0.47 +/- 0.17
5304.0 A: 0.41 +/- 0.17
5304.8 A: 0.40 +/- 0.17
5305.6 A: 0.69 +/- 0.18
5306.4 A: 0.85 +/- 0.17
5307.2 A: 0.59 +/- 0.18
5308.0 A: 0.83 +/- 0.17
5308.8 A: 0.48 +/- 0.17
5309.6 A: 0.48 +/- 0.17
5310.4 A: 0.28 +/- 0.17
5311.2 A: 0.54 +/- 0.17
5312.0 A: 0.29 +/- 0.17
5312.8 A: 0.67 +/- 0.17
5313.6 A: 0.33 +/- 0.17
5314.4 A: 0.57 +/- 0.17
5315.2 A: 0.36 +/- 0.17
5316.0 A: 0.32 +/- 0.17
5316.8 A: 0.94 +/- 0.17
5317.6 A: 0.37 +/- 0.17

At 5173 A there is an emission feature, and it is C IV 1549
